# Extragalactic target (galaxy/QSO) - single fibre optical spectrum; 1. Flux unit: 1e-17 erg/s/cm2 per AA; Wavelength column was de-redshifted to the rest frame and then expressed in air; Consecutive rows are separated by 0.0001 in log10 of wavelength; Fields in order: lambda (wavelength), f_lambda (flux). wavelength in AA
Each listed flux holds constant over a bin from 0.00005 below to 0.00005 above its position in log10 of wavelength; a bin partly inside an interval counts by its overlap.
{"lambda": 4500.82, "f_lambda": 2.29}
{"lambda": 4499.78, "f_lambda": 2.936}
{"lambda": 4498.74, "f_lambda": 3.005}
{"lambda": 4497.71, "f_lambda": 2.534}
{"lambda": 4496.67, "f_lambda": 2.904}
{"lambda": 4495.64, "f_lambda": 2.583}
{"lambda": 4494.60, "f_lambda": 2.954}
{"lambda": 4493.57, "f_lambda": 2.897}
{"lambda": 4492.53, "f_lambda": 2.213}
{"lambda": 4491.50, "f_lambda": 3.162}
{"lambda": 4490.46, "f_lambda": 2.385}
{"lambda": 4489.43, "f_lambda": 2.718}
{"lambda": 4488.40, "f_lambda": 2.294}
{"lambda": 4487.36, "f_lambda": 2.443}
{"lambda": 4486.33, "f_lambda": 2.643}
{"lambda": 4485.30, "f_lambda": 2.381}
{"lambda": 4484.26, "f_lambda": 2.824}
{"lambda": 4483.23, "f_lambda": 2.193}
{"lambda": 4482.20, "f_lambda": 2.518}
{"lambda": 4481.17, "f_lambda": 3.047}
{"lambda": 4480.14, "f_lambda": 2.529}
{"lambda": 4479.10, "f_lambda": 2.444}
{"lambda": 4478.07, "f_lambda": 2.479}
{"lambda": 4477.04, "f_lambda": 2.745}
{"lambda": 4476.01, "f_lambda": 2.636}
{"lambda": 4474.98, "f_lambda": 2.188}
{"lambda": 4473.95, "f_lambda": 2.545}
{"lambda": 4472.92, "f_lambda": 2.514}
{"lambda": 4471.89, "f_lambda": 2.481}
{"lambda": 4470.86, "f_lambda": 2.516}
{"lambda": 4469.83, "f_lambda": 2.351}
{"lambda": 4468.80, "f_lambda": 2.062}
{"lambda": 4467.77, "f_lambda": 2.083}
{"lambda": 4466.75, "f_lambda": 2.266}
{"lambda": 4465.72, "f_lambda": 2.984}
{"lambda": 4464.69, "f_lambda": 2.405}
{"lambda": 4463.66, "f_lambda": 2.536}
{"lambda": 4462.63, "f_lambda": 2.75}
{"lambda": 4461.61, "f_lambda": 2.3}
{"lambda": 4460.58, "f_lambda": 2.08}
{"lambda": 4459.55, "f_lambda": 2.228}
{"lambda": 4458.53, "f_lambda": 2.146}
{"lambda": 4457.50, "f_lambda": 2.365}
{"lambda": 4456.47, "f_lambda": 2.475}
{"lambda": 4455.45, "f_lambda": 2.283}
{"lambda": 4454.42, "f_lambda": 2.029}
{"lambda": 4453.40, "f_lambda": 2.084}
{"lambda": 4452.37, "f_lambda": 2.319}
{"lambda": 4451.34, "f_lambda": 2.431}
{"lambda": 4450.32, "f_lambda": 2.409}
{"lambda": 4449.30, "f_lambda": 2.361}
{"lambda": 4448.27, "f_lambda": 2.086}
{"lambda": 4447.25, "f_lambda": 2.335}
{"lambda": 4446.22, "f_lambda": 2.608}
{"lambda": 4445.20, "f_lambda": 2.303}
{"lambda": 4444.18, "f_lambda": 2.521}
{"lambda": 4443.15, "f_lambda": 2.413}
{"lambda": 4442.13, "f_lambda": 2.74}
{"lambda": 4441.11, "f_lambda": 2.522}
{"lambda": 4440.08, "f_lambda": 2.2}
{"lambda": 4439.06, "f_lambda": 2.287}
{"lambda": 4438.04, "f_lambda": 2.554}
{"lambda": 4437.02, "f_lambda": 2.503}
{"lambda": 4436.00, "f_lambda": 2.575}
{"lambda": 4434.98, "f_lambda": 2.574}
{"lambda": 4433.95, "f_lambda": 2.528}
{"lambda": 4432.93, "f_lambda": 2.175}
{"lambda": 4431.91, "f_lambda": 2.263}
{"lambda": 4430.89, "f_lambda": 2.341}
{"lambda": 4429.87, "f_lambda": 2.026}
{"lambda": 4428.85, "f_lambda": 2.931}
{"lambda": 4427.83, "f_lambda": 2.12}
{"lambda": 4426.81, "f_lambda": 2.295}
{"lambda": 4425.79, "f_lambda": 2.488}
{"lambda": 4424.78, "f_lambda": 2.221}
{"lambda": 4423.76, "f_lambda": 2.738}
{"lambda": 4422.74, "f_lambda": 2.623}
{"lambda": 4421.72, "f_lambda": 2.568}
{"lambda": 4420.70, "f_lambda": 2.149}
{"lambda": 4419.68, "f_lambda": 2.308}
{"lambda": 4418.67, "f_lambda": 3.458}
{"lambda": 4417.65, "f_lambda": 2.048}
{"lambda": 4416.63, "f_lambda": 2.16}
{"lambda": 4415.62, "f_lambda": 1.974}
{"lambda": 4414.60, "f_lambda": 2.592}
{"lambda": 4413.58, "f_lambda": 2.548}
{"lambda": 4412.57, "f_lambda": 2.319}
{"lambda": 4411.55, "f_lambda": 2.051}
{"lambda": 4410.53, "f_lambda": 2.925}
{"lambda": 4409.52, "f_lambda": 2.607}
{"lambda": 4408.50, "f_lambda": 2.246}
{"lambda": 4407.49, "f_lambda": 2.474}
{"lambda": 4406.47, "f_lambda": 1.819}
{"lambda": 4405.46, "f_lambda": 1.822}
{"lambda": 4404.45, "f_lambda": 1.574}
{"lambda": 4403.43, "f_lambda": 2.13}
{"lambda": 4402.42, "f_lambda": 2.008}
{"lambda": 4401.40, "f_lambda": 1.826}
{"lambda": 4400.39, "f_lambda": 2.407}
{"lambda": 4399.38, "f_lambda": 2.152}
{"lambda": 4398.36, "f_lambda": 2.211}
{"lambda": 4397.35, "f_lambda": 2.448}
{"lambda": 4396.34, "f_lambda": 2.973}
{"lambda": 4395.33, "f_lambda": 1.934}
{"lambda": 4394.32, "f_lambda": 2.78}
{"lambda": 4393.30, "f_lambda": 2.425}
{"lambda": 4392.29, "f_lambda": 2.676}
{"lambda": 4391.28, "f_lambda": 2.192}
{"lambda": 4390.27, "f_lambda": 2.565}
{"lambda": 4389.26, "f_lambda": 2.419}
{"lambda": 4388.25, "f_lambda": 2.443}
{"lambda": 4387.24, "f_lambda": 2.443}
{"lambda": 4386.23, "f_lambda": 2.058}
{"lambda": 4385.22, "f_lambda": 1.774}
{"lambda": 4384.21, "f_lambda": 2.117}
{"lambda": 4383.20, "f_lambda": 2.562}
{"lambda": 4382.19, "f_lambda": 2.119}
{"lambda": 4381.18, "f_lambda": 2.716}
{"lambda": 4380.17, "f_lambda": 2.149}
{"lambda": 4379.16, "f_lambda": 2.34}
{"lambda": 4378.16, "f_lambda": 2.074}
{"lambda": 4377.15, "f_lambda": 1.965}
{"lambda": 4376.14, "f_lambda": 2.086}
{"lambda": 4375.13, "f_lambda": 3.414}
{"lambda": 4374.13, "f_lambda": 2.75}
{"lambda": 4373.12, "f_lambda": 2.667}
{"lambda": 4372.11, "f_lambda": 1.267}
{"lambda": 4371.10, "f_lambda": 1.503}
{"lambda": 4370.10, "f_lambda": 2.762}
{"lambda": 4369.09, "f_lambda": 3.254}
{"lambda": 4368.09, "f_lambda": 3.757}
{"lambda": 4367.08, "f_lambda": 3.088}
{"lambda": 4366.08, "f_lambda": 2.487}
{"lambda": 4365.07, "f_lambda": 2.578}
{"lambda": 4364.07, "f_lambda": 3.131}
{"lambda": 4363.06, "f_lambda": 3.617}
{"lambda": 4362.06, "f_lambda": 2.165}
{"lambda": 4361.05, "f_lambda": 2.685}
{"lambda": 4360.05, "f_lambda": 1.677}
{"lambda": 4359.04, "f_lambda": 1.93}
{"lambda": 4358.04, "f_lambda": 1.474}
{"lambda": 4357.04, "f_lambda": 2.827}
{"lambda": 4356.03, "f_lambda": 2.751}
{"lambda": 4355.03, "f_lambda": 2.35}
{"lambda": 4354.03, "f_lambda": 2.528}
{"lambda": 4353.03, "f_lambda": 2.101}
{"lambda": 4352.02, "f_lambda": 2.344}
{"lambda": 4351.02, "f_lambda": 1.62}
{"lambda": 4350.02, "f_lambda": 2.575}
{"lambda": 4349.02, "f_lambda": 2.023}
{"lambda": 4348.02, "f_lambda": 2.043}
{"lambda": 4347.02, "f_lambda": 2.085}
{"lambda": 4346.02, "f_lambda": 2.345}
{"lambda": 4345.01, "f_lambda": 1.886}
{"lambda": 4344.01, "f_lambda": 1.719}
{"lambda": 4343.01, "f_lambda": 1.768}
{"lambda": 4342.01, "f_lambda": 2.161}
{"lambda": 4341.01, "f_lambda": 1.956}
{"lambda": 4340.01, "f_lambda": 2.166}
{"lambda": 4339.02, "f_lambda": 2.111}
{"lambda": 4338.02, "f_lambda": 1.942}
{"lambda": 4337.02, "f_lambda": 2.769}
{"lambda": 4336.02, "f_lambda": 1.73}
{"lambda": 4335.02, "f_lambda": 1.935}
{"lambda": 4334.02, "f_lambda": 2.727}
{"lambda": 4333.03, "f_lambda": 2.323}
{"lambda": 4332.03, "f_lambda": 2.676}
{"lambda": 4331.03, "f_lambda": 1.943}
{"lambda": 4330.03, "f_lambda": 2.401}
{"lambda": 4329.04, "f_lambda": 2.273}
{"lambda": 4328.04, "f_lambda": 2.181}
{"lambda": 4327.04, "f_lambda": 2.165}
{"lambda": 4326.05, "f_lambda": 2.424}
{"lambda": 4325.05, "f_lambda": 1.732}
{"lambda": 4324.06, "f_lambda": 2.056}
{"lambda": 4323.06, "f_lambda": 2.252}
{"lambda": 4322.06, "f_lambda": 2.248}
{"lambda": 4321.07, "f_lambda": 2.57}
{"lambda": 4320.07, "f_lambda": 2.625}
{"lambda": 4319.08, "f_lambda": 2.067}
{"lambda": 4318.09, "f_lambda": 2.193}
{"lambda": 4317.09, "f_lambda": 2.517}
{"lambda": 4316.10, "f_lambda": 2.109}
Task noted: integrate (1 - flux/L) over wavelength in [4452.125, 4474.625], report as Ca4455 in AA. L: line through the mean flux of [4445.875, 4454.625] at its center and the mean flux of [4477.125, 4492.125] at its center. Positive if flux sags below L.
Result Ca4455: 0.5 AA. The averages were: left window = 2.3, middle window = 2.35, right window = 2.58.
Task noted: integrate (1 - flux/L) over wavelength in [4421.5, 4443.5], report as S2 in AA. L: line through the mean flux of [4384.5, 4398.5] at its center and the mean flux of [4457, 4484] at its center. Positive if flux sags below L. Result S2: -0.2 AA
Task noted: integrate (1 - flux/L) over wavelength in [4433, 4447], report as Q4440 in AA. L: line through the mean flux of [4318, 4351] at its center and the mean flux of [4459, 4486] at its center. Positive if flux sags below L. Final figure -0.4 AA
